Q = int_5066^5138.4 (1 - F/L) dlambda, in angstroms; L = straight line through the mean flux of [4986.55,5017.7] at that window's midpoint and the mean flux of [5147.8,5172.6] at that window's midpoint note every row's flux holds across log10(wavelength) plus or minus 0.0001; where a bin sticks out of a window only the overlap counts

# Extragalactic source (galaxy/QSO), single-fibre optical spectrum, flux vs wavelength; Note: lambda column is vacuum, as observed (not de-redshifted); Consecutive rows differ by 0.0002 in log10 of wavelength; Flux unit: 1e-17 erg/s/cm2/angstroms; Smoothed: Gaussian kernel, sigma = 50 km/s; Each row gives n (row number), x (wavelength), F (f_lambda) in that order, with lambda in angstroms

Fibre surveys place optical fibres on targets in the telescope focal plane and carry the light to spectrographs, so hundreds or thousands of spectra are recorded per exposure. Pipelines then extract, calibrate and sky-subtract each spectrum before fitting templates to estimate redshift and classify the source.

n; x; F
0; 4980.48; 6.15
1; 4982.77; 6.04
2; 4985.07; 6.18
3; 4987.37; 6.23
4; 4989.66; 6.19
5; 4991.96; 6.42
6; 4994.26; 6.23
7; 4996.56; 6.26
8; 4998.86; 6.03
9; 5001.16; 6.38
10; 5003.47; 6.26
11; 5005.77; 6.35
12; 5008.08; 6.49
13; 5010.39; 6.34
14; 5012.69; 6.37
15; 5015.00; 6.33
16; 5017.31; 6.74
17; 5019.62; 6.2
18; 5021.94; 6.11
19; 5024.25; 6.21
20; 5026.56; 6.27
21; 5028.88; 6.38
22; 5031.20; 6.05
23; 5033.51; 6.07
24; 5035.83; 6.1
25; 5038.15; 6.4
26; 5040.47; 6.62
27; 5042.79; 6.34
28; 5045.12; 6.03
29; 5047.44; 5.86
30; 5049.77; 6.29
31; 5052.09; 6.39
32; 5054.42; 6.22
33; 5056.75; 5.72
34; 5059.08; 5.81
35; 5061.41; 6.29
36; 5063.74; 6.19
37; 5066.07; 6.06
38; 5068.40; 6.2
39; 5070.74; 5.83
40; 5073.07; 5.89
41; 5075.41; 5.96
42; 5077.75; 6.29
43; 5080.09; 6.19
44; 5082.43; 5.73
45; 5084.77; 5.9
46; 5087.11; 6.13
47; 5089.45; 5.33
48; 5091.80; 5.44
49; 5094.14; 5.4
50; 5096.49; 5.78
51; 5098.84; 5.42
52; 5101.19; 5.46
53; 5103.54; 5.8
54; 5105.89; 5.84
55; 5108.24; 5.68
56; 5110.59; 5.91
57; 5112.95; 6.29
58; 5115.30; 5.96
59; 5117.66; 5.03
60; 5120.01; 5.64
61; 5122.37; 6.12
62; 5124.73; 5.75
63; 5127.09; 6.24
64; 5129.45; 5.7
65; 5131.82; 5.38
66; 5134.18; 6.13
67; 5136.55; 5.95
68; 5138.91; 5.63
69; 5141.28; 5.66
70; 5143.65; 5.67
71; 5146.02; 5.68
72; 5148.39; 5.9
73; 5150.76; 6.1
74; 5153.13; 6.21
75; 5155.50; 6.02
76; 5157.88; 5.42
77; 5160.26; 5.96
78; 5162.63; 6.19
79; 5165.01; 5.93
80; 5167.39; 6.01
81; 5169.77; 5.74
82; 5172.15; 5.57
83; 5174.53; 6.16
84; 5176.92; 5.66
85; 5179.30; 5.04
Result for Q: 3.1 angstroms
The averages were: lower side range 6.32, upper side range 5.93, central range 5.81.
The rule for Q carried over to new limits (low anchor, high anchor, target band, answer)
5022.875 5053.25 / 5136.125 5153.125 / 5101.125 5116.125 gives 0.21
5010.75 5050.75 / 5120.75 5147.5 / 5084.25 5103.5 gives 1.20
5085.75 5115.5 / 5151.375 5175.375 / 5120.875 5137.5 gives -0.22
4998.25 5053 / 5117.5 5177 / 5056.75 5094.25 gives 1.08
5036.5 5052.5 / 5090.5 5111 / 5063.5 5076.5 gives -0.08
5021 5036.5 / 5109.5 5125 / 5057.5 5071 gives -0.08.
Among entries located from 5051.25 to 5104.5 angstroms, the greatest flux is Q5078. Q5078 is 6.39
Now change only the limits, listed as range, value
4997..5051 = 6.74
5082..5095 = 6.13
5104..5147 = 6.29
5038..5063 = 6.62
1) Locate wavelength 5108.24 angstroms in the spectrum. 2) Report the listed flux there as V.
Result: 5.68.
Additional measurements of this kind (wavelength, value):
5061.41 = 6.29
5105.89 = 5.84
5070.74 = 5.83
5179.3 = 5.04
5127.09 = 6.24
